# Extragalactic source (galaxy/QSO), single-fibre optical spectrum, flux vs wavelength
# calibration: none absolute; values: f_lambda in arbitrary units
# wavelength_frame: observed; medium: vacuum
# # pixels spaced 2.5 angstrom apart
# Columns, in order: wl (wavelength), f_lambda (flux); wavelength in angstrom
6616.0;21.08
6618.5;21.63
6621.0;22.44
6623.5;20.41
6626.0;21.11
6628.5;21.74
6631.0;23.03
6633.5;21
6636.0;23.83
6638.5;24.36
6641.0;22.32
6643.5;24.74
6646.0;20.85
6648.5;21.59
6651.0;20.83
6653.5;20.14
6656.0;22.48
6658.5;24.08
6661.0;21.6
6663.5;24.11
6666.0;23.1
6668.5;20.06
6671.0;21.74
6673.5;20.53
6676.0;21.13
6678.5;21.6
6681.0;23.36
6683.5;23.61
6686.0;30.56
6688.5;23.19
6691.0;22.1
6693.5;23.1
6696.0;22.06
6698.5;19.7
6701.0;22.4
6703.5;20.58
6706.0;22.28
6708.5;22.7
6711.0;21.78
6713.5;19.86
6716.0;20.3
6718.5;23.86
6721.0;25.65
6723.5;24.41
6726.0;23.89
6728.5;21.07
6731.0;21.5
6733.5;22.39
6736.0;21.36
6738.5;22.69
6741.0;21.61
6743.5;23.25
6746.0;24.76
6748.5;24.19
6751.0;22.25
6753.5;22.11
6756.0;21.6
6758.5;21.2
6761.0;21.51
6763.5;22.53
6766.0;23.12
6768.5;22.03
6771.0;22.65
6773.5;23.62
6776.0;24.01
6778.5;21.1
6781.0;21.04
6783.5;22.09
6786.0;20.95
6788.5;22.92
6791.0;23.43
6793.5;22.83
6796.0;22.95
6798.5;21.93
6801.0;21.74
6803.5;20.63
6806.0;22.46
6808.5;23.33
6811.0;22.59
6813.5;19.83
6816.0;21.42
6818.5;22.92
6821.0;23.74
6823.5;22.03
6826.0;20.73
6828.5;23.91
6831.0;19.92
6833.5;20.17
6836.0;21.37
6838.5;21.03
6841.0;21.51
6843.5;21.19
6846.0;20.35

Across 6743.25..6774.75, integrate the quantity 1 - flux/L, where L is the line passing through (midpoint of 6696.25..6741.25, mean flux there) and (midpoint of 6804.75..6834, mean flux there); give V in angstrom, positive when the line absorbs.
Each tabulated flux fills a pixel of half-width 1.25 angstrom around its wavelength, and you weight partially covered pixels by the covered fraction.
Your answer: -0.86 angstrom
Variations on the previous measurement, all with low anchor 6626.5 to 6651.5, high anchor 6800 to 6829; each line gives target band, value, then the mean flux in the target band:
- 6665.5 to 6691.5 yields -0.55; 22.8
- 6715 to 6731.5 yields -0.59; 23.1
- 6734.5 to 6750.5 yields -0.51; 22.9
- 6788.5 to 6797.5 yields -0.37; 23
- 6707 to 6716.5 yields 0.44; 21.3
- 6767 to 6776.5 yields -0.36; 23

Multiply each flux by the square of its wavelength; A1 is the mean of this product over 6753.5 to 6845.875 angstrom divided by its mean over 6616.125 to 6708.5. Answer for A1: 1.03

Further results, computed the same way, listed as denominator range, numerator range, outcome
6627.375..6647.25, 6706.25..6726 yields 1.02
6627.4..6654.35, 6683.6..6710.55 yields 1.04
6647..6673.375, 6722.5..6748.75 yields 1.06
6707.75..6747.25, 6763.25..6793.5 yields 1.01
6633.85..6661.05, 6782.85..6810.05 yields 1.04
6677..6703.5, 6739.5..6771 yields 1.00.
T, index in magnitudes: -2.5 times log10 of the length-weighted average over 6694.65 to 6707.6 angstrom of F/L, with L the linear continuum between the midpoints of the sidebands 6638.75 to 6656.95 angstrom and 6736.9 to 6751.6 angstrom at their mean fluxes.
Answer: 0.06 mag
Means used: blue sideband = 22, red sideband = 23.1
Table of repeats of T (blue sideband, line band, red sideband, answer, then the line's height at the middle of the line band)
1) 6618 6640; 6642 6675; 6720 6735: 0.02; 22.5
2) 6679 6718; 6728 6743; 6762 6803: 0.03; 22.5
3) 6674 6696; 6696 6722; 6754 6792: 0.06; 23.1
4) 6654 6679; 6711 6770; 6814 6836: -0.03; 21.9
